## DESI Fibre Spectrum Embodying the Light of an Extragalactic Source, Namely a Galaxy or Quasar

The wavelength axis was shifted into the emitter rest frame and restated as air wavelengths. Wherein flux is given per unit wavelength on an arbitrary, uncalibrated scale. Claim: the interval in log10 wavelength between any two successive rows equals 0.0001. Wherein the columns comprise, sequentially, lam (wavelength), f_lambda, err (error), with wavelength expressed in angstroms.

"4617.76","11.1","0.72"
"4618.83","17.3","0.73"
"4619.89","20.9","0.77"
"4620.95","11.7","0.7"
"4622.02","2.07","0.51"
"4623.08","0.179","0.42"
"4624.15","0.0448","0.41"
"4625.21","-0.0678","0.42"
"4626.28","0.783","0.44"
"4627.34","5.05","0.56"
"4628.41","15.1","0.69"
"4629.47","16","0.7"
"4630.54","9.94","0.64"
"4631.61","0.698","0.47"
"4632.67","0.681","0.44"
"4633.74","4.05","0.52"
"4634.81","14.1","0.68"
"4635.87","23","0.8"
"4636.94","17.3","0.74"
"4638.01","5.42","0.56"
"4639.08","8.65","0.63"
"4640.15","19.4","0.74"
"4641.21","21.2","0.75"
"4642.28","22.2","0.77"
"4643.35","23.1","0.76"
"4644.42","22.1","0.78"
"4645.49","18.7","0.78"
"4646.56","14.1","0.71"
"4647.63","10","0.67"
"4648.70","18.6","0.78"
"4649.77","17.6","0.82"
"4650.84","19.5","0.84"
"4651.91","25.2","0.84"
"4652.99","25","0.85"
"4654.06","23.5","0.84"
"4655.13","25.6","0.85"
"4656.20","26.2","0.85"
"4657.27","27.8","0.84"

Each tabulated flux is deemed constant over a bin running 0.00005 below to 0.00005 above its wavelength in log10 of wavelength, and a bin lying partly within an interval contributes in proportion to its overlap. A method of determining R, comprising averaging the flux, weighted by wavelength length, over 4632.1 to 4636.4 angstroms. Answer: 10.4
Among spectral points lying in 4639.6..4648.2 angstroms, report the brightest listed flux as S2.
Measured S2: 23.1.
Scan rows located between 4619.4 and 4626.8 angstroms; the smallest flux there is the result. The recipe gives -0.0678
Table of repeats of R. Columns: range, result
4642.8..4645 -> 22.5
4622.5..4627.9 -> 1.27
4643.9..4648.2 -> 16.2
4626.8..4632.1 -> 9.41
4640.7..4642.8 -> 21.7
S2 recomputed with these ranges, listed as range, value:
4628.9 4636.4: 23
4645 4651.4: 19.5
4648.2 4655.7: 25.6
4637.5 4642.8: 22.2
